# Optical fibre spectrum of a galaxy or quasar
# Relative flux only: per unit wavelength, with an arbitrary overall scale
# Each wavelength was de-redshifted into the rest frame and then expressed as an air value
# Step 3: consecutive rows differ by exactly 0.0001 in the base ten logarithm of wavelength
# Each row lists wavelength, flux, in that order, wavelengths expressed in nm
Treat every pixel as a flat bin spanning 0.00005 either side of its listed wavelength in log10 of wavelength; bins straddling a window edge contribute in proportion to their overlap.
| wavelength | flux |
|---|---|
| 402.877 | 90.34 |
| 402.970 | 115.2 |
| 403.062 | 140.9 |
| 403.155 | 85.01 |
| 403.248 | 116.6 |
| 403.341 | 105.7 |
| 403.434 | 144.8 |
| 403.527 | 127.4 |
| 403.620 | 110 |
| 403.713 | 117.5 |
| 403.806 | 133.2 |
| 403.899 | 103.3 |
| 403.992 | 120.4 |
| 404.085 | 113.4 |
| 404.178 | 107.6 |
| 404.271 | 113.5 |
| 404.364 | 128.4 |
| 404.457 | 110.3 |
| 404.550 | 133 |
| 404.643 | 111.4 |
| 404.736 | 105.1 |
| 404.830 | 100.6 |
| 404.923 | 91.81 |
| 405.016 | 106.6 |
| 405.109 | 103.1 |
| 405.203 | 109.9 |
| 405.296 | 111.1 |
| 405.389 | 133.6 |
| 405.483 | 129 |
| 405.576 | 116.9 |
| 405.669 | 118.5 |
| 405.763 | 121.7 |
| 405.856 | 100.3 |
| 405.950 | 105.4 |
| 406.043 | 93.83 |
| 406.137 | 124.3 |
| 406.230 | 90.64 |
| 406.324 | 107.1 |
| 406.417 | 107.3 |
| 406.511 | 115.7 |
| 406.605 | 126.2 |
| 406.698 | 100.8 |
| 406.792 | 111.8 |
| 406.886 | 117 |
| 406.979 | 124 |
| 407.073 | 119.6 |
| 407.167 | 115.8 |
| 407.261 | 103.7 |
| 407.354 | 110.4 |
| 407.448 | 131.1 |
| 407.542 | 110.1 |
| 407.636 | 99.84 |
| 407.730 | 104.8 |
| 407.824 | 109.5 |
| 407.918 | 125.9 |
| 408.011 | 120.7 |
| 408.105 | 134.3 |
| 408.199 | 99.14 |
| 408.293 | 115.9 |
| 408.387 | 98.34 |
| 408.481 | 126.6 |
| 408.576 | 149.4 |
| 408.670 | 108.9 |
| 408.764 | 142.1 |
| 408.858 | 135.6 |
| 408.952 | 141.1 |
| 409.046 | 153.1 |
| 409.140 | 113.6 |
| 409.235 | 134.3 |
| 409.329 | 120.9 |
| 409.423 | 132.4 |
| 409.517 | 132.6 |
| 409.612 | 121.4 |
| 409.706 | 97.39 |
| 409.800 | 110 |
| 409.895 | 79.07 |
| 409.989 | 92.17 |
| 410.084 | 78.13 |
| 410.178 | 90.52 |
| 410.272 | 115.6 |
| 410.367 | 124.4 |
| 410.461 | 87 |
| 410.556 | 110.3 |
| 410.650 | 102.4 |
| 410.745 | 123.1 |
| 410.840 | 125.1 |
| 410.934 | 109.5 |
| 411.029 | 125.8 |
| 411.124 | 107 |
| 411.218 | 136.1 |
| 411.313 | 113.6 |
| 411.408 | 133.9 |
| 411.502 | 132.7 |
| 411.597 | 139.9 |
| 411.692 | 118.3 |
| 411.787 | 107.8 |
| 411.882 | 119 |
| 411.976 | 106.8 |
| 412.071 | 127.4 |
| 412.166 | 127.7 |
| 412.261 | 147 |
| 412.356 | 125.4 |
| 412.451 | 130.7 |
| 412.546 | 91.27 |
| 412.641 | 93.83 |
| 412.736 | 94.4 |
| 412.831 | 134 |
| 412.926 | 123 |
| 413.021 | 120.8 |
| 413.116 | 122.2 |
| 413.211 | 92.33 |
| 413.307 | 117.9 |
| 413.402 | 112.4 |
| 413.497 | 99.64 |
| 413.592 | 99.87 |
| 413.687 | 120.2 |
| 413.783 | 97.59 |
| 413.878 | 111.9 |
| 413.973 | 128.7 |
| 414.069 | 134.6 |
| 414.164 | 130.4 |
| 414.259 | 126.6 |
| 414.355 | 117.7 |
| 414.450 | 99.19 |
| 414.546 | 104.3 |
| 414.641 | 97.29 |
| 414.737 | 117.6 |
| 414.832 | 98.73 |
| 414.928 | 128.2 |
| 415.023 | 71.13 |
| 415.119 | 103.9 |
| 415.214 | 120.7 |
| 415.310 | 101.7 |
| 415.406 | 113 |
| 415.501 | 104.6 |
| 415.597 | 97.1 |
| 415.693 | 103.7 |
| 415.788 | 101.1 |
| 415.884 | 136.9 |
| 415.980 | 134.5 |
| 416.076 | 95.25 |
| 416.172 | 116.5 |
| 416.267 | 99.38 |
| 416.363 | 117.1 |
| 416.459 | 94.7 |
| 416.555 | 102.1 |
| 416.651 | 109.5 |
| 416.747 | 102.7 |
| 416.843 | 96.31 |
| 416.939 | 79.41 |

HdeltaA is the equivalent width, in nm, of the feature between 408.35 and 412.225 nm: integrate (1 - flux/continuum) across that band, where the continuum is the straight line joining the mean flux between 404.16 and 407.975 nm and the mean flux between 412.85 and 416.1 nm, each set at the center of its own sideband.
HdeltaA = -0.222 nm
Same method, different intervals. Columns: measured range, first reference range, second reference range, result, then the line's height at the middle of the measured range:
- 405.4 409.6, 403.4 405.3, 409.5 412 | -0.19 nm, 113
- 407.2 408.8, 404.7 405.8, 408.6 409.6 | 0.12 nm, 126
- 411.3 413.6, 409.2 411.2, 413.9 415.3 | -0.12 nm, 112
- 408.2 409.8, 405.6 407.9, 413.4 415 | -0.19 nm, 112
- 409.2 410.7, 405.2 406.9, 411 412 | 0.15 nm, 120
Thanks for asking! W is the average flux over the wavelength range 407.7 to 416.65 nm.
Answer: 115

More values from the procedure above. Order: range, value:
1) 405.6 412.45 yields 117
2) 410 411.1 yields 108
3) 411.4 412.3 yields 126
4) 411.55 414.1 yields 116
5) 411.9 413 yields 118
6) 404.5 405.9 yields 113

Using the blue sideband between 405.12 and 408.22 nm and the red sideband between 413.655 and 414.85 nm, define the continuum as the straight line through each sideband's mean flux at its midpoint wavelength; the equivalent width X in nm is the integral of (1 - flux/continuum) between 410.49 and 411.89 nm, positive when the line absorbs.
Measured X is -0.071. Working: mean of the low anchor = 114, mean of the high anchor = 114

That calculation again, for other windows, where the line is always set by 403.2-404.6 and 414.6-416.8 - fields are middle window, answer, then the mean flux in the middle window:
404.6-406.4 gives 0.12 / 109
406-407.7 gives 0.06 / 112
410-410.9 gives 0.05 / 106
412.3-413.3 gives -0.03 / 113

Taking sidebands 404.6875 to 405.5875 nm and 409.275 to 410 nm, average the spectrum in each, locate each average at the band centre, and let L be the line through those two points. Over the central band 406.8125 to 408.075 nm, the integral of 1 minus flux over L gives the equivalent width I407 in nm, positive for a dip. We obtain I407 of -0.04 nm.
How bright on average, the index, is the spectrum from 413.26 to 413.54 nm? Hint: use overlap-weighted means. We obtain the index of 110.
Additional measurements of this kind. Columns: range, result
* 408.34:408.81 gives 125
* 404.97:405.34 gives 108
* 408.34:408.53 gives 112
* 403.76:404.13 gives 118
